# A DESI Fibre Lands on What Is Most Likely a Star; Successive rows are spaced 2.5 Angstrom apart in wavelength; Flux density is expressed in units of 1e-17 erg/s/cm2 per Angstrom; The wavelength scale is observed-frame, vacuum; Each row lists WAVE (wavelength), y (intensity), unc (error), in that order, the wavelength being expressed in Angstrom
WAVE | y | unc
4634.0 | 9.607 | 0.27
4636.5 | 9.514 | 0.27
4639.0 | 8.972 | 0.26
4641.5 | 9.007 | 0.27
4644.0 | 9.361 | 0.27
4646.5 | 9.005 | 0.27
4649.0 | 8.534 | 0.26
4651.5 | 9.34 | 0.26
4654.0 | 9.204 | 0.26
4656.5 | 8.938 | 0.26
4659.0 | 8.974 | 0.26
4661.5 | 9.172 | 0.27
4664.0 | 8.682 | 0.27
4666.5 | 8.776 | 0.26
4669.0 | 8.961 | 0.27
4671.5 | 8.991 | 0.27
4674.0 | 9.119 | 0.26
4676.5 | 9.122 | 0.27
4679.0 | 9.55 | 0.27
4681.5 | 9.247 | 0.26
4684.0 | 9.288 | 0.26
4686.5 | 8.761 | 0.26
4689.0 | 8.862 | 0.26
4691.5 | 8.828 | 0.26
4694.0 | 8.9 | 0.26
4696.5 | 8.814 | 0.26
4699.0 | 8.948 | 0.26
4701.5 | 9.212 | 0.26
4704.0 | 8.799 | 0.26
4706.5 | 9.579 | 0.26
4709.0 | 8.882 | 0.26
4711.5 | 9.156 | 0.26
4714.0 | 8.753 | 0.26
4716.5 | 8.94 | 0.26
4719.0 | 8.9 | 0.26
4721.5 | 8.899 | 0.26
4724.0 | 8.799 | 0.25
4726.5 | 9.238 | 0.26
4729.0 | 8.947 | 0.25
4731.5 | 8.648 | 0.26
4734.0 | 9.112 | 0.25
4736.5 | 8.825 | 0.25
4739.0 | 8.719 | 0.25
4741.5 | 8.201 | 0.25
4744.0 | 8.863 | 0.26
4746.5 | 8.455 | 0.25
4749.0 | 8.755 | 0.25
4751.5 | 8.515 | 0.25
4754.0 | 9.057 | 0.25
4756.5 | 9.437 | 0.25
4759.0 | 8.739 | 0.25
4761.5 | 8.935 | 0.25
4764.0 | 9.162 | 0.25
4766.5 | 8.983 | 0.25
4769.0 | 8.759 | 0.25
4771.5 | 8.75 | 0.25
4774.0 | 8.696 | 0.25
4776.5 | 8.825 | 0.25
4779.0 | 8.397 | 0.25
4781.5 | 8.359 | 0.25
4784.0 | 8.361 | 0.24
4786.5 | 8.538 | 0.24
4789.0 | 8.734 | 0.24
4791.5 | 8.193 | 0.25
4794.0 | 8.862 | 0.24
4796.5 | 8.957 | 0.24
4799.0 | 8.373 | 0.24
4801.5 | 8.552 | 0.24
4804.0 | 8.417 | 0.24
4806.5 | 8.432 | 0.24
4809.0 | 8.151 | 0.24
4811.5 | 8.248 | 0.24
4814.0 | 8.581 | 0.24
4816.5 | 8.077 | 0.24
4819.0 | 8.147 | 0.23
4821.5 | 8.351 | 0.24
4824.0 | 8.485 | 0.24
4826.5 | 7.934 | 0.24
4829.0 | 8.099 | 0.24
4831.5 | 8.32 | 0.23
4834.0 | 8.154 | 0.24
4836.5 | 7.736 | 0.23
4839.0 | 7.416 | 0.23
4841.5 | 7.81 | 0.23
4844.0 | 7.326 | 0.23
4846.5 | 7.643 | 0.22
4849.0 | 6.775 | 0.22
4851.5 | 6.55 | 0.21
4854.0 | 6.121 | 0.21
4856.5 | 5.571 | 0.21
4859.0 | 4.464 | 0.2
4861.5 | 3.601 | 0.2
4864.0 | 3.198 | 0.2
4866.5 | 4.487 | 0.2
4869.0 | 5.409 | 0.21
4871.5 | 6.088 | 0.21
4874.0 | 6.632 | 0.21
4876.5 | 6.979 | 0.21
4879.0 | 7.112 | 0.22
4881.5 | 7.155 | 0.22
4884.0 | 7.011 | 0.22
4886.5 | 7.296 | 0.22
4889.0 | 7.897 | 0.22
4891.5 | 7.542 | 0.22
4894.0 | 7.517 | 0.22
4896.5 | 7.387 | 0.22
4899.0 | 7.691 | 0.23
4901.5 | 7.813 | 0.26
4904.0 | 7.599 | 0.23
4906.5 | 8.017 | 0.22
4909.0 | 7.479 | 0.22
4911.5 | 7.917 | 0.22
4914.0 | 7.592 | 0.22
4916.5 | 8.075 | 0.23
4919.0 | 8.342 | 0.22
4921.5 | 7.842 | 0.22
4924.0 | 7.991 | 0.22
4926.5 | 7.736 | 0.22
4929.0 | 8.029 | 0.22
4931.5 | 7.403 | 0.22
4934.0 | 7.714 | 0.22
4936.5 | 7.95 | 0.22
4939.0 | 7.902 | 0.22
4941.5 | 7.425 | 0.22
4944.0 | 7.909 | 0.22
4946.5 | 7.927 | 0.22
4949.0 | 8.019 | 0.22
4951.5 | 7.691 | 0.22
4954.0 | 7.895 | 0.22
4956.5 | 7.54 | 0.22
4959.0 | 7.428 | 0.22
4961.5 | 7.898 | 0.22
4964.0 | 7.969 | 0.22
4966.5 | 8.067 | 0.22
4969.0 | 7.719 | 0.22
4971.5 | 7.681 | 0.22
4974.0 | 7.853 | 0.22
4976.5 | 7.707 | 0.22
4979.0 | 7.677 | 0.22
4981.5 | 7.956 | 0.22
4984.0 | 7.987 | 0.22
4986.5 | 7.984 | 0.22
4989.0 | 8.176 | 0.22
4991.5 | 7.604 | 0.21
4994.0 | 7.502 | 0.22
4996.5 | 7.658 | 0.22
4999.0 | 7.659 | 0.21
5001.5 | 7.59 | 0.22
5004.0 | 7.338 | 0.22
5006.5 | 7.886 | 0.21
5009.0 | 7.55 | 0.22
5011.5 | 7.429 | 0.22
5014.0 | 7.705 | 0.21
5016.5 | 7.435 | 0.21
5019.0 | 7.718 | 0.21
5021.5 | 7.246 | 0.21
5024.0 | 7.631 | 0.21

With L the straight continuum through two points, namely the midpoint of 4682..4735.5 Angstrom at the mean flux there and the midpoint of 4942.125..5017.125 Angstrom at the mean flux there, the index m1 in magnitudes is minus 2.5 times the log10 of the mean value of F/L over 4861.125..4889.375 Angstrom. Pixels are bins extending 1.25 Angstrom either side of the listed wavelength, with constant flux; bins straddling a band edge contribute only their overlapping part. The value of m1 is 0.324 mag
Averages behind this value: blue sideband 8.97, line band 6.09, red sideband 7.75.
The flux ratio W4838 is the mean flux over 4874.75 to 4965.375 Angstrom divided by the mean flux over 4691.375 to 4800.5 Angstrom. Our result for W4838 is 0.9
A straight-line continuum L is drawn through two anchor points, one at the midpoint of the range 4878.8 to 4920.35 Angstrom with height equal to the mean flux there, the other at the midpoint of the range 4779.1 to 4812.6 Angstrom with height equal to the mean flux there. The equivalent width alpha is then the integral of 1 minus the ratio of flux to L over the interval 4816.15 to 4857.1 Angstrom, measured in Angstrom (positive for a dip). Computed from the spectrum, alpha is 2.9 Angstrom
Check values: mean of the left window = 8.47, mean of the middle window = 7.58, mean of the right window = 7.63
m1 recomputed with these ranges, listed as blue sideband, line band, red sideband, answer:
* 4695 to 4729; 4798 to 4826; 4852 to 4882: -0.226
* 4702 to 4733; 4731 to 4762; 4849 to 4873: -0.077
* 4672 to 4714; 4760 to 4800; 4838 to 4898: -0.121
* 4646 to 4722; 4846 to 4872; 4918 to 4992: 0.468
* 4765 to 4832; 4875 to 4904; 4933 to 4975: 0.095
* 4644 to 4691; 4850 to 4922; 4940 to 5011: 0.198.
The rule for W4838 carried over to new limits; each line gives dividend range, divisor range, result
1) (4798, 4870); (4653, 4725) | 0.80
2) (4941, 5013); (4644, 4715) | 0.86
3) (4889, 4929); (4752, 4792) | 0.89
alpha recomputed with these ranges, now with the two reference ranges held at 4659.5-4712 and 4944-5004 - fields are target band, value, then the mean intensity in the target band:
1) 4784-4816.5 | 0.2 Angstrom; 8.48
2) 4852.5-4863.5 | 4.6 Angstrom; 4.86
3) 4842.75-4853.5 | 1.7 Angstrom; 7.01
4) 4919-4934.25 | 0.3 Angstrom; 7.84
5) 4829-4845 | 1.1 Angstrom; 7.82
